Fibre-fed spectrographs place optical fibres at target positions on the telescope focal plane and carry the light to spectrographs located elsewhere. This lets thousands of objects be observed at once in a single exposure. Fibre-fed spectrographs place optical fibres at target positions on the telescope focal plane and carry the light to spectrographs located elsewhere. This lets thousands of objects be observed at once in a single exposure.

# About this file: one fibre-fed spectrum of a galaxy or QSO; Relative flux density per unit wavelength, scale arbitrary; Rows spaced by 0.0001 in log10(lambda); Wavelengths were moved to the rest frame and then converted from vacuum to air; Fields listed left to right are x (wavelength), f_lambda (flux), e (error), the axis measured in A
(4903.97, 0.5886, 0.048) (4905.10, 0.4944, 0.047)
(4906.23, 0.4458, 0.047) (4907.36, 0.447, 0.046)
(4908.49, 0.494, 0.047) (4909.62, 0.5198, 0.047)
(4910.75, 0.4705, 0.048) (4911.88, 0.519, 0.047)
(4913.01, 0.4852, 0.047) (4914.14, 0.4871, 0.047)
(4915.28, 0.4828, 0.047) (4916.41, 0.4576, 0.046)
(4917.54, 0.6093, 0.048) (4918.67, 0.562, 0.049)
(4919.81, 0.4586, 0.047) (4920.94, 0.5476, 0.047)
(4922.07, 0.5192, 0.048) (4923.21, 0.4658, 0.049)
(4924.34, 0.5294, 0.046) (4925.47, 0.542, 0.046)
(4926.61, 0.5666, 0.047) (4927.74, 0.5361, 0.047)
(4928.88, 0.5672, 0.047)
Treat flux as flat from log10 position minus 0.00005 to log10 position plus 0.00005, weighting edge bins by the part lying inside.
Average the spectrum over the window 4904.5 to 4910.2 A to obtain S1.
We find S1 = 0.481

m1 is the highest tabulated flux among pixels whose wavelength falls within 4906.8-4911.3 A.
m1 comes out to 0.5198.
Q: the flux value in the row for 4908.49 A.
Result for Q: 0.494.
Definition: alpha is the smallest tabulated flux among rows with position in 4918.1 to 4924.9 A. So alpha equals 0.4586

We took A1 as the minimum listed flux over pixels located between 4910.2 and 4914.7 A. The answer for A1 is 0.4705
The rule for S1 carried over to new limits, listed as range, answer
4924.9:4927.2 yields 0.555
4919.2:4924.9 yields 0.504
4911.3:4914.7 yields 0.497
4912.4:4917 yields 0.479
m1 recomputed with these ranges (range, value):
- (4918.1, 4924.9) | 0.562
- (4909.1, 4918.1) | 0.6093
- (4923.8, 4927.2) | 0.5666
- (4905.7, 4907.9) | 0.447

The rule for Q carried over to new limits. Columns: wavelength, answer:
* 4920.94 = 0.5476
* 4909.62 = 0.5198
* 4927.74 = 0.5361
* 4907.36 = 0.447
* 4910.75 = 0.4705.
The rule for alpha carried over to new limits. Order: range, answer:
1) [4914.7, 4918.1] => 0.4576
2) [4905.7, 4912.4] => 0.4458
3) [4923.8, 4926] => 0.5294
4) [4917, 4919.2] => 0.562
